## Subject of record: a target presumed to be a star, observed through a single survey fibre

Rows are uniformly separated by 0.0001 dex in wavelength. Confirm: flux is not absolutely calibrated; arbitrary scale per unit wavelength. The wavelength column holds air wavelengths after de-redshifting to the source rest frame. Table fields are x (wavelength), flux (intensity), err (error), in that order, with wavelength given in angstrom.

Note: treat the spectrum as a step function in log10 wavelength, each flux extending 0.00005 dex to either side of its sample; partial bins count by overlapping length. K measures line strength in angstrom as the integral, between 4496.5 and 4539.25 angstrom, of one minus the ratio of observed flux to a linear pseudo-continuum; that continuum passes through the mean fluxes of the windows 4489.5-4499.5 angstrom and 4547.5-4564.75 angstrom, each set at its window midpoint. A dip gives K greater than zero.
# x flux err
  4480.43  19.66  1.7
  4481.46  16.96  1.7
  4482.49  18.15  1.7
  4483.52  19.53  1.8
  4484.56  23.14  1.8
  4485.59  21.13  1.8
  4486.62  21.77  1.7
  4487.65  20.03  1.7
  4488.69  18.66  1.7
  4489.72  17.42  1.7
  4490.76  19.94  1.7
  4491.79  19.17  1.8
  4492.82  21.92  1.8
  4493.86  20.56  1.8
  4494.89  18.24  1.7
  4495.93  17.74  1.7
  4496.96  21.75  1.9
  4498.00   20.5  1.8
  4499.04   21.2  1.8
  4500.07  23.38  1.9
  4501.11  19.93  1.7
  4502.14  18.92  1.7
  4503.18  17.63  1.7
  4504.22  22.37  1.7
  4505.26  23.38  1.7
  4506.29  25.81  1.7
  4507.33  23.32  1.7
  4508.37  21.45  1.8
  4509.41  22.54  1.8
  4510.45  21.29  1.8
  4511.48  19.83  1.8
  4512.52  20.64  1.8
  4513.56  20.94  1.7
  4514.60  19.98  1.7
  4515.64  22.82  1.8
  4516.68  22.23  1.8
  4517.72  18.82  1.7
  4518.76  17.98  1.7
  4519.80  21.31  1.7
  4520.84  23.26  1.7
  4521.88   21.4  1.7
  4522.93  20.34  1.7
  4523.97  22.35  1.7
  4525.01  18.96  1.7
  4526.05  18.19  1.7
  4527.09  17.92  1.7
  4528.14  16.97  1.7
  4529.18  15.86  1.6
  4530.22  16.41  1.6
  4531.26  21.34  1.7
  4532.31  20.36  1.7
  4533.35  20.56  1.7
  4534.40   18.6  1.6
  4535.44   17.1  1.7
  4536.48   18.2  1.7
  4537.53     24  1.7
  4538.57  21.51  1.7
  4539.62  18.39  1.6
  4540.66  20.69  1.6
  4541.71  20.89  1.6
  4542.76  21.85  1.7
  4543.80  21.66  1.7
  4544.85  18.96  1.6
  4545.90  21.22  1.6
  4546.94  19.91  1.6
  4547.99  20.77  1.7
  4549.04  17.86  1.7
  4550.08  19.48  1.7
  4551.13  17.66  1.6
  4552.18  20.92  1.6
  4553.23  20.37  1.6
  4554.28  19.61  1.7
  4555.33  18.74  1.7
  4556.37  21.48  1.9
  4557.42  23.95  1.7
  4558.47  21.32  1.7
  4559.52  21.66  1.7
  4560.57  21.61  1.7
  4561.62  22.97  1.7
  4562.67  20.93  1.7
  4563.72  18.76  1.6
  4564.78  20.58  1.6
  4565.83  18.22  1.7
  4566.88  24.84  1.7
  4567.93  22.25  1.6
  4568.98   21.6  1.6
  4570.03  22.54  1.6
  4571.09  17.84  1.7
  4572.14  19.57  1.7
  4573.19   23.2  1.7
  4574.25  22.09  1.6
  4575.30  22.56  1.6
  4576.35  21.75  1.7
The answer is -0.82 angstrom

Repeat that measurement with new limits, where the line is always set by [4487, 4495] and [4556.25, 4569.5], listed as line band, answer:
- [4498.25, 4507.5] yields -0.81 angstrom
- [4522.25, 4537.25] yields 1.26 angstrom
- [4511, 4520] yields -0.10 angstrom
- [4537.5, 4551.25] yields 0.49 angstrom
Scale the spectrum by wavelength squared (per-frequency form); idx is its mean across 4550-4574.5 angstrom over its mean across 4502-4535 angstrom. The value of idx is 1.04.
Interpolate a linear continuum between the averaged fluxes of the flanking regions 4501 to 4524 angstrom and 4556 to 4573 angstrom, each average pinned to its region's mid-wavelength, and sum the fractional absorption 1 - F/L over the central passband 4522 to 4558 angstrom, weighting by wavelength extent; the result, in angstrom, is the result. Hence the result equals 2.5 angstrom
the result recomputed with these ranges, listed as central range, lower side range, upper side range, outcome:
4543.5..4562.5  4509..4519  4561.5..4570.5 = 0.6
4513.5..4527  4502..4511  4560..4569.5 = 0.8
